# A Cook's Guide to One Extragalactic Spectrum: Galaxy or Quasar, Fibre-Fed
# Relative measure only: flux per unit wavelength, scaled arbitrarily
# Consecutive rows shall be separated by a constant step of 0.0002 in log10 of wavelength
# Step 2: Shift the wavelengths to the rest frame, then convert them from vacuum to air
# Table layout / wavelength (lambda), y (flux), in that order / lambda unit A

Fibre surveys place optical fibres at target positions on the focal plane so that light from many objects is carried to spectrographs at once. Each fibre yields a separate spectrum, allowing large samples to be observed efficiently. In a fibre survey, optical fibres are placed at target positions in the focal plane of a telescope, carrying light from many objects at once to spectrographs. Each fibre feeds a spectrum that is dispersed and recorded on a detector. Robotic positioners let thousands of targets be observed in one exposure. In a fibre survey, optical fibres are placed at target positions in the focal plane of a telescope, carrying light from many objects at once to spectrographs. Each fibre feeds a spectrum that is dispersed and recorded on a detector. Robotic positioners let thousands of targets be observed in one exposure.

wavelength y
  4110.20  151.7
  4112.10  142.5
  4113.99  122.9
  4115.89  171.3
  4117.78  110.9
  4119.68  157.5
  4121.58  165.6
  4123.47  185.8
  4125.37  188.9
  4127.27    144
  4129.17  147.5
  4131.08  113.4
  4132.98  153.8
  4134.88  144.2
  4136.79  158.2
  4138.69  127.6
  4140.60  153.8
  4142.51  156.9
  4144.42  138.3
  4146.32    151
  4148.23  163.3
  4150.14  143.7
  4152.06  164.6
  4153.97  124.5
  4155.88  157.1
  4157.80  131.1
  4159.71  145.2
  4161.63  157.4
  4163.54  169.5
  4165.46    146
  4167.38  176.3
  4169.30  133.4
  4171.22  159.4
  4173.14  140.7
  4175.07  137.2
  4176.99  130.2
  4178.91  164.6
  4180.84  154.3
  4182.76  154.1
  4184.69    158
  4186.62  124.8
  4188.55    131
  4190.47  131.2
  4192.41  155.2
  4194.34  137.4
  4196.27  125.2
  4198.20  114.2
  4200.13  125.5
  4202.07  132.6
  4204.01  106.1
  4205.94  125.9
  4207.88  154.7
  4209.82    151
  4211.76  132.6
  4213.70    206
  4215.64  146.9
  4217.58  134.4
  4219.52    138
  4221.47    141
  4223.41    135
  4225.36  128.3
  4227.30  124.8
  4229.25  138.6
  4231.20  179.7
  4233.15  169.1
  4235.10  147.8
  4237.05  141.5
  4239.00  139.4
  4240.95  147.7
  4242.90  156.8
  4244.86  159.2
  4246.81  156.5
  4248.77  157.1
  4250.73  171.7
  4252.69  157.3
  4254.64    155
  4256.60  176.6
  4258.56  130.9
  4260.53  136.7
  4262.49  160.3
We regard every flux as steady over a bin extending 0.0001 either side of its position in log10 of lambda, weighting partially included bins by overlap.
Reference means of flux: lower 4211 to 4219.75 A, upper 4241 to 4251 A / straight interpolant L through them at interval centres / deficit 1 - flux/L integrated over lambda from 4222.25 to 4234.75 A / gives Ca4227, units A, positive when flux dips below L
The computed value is 0.8 A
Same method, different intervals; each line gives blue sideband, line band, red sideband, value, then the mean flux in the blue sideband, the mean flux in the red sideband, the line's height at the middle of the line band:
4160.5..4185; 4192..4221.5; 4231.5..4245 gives 2.6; 152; 153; 152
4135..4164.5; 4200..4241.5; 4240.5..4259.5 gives 3.1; 149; 157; 155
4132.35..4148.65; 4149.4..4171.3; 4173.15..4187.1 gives -0.4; 149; 146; 148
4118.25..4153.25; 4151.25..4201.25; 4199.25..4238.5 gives 1.3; 152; 143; 148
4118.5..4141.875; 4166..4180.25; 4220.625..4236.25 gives 0.1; 153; 146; 150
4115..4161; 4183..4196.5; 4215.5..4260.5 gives 0.9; 150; 149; 149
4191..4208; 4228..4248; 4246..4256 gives -0.1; 130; 160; 152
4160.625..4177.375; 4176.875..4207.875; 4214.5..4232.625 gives 2.3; 151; 142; 147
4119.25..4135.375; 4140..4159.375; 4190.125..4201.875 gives 0.0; 156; 131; 148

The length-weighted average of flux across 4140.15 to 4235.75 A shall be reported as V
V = 145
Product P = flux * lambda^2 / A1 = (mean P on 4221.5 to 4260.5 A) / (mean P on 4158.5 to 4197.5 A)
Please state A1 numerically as 1.1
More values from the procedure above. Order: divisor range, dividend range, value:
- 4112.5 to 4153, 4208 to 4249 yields 1.04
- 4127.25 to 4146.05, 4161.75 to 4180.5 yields 1.07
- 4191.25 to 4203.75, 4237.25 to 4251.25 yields 1.21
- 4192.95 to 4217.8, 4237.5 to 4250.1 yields 1.12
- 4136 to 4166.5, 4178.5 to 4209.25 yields 0.94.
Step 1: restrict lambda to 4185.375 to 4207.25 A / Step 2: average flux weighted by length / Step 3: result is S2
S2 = 129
